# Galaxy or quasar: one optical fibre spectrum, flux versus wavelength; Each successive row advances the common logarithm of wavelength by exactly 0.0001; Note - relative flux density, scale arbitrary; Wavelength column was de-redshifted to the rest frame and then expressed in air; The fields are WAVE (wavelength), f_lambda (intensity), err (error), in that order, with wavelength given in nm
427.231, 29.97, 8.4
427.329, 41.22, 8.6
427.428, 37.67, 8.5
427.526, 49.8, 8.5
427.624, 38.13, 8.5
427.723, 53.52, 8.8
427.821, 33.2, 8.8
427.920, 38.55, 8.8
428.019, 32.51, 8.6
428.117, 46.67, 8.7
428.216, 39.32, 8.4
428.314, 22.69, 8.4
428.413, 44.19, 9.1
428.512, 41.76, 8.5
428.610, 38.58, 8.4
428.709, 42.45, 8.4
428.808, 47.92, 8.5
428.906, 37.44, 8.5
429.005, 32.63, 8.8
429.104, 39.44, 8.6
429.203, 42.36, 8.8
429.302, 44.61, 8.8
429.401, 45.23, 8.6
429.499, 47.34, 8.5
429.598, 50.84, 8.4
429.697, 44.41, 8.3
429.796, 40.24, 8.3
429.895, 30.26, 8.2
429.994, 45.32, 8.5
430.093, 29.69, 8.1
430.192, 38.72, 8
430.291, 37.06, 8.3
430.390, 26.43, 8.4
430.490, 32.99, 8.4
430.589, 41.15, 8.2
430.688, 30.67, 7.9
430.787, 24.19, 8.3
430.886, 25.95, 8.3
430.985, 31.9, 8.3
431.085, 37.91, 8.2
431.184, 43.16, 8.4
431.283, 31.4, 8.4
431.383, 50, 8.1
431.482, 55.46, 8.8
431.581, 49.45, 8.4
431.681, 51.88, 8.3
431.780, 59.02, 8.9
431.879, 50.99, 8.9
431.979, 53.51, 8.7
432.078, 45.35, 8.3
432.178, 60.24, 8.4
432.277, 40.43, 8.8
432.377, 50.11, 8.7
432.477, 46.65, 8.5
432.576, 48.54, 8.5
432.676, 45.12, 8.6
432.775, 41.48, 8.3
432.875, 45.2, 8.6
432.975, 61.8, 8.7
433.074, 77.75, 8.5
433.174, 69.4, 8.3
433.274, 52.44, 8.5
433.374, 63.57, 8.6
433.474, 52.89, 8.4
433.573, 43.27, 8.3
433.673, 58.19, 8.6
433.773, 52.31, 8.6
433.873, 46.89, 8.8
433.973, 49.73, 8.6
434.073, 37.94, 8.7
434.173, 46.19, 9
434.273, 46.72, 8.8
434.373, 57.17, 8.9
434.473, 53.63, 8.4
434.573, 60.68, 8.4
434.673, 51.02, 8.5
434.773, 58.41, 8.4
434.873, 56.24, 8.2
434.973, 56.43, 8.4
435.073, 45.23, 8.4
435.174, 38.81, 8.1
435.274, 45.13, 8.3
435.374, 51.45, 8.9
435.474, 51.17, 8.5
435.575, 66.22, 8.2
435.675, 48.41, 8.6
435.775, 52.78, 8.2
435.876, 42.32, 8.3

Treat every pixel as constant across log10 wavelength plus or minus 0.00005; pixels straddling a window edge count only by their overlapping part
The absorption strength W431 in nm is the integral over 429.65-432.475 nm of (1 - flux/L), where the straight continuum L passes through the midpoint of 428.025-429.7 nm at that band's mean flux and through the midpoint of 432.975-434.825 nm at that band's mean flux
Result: 0.350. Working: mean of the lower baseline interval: 41.3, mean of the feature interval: 41.4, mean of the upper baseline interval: 54.6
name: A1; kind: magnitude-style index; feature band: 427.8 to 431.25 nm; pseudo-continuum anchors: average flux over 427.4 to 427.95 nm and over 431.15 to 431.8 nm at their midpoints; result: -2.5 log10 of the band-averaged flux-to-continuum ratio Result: 0.185 mag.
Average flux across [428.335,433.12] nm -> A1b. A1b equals 43.2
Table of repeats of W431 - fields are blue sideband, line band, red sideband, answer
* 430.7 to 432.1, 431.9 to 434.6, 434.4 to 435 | -0.09 nm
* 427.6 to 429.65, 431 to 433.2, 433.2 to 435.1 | -0.09 nm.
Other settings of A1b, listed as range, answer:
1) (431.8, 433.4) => 53.2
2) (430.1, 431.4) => 34.2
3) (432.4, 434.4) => 52.1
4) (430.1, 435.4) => 47.6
